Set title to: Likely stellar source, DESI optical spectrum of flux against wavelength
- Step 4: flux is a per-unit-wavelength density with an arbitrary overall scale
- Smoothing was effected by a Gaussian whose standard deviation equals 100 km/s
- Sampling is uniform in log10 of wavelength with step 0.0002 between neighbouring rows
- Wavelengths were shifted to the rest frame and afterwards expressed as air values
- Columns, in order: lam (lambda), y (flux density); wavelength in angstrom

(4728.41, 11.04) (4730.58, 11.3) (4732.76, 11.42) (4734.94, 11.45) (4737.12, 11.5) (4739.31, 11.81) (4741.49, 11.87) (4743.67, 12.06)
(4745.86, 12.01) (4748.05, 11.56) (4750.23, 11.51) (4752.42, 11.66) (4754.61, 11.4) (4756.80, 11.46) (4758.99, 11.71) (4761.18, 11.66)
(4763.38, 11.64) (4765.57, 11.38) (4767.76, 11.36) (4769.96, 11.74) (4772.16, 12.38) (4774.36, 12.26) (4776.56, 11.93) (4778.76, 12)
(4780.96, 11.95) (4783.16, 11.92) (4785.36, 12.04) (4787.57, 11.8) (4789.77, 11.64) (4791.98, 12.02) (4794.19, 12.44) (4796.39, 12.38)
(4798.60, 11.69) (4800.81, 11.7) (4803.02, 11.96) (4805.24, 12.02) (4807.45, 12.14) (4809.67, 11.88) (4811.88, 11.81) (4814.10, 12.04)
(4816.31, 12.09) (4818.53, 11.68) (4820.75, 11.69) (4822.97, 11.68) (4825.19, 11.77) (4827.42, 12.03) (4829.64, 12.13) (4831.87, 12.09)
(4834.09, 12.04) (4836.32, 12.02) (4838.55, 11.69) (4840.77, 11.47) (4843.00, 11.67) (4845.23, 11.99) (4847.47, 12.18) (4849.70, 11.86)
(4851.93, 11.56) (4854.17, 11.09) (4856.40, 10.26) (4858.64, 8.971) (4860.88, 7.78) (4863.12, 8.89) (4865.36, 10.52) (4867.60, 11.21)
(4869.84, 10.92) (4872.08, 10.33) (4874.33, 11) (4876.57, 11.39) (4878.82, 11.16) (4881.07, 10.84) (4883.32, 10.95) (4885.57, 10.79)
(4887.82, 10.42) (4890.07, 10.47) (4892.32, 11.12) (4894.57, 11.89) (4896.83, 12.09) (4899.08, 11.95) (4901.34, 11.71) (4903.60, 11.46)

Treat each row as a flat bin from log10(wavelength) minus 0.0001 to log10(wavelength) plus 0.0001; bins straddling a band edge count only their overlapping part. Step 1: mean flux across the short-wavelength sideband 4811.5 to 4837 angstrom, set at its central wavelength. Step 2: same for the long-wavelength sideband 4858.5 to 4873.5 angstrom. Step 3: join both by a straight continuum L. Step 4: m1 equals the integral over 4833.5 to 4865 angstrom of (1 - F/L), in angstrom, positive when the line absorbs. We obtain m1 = -0.6 angstrom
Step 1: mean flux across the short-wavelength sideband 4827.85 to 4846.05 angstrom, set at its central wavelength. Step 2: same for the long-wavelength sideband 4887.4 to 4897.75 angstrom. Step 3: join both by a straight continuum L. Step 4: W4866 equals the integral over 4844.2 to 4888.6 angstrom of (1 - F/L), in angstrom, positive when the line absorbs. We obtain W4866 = 3.23 angstrom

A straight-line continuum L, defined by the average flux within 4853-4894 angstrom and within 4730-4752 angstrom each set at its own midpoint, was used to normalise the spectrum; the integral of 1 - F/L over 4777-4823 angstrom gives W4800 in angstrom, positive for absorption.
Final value -3.3 angstrom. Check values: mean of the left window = 11.7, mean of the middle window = 11.9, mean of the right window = 10.5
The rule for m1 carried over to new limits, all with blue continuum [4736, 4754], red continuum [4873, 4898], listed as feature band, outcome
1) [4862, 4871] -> 0.6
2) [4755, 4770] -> 0.1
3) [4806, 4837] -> -1.5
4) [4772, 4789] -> -0.6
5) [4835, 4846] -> -0.5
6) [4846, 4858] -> -0.1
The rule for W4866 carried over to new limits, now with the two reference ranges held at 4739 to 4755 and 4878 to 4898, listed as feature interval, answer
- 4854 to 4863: 1.55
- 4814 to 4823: -0.33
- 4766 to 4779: -0.32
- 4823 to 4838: -0.82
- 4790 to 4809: -0.86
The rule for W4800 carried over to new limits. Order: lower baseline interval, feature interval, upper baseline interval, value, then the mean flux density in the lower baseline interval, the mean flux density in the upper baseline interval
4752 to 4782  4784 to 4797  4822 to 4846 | -0.3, 11.8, 11.9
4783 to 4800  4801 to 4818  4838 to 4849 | 0.0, 12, 11.8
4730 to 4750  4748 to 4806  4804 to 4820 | -0.1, 11.7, 11.9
